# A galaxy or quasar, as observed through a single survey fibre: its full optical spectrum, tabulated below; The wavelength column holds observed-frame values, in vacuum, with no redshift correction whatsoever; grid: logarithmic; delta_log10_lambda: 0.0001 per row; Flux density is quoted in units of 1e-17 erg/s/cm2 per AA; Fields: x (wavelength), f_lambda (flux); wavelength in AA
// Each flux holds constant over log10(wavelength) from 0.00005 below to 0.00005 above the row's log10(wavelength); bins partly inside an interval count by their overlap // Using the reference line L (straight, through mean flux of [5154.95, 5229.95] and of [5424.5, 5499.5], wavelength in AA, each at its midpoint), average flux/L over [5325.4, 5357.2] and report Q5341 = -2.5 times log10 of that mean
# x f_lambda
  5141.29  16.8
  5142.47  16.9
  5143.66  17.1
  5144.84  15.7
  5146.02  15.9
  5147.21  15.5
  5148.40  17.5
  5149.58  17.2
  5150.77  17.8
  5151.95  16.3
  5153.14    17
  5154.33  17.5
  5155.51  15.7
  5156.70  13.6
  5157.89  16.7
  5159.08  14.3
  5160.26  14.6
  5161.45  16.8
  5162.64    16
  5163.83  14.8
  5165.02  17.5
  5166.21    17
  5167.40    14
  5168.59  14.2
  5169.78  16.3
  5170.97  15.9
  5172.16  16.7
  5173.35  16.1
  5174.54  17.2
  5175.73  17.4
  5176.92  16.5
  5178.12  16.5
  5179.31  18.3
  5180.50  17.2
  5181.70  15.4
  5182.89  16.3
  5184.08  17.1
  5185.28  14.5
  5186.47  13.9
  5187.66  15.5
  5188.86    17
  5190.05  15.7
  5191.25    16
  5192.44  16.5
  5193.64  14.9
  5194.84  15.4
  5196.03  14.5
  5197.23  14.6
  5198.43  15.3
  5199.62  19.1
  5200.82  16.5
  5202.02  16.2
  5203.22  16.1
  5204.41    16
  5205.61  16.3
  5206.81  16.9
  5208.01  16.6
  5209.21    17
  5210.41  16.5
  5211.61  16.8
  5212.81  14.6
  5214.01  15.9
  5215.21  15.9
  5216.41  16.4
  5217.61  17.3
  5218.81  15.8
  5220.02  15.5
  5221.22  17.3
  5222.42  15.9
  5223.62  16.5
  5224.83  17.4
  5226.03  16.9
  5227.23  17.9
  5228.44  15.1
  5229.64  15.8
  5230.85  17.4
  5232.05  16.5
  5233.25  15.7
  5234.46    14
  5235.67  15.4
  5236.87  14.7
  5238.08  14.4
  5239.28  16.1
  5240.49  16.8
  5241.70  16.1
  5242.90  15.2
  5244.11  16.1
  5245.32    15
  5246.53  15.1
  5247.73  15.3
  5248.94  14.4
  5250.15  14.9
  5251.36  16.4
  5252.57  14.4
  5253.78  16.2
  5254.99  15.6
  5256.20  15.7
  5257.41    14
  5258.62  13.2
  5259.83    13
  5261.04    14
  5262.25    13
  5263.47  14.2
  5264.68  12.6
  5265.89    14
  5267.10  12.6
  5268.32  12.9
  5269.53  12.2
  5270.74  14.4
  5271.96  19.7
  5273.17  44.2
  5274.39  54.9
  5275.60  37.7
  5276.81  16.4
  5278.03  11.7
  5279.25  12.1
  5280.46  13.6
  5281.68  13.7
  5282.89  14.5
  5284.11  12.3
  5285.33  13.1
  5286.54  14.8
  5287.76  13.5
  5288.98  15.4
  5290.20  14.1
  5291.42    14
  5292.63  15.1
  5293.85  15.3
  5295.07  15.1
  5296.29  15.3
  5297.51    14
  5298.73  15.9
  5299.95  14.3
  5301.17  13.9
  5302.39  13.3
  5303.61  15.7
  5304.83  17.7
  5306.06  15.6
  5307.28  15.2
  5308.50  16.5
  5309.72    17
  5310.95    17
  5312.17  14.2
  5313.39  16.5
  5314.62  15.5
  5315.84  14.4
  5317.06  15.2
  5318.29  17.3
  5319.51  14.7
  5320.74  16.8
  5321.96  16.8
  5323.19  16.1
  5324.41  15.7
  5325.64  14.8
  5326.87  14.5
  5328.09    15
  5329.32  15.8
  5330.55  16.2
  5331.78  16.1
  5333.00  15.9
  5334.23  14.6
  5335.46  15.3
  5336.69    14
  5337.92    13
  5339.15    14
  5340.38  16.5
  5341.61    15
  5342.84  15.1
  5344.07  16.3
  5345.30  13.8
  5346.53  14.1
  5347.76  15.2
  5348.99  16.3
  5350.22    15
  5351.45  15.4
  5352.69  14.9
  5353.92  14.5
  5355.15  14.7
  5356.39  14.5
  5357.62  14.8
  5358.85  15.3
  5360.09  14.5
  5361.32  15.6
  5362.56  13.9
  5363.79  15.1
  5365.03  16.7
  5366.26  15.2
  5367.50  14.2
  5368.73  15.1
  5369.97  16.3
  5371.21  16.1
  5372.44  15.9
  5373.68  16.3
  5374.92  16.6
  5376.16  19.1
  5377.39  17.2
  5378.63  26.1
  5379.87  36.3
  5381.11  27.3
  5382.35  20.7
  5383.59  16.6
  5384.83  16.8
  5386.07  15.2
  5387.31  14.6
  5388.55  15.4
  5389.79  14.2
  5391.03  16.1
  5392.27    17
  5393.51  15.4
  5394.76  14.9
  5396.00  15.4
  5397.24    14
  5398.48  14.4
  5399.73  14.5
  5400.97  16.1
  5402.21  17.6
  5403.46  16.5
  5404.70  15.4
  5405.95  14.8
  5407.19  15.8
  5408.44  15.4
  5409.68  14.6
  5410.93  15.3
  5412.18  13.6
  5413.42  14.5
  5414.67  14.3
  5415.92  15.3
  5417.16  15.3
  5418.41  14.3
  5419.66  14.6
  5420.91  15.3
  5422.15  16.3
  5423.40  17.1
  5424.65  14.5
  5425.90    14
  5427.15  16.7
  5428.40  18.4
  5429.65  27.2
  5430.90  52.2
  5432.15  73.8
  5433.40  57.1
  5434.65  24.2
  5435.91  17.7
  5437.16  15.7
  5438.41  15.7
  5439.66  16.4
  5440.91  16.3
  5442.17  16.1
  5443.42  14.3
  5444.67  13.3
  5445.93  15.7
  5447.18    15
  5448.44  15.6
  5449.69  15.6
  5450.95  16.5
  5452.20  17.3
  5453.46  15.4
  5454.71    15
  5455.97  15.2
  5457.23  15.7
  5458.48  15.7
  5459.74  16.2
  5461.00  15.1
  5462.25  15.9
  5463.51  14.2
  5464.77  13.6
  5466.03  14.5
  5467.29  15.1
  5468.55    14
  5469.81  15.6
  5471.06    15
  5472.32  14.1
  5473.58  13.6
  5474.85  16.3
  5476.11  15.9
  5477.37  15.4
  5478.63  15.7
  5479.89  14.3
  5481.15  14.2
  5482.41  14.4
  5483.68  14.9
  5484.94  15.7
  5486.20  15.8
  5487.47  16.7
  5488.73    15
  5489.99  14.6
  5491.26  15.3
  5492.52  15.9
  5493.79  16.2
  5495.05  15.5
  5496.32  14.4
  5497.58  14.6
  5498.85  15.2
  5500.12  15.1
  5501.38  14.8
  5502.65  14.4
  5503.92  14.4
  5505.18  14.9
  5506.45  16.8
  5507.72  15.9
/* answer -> 0.14 mag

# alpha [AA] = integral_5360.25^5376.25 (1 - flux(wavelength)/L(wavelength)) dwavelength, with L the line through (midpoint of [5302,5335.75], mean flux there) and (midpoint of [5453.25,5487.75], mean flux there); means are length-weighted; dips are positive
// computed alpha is -0.2 AA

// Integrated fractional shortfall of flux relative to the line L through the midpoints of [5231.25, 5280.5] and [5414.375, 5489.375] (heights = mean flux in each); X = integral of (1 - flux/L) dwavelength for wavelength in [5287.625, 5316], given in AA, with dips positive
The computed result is 3.3 AA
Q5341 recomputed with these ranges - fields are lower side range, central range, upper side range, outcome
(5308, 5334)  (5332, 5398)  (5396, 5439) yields 0.09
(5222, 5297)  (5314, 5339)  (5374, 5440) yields 0.16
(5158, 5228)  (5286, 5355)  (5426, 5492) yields 0.13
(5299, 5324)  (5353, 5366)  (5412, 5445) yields 0.20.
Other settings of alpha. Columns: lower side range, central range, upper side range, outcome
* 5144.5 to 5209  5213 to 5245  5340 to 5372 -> -0.42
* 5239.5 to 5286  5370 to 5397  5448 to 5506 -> -3.76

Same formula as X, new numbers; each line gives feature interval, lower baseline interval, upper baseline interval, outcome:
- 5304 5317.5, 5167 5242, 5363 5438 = 1.4 AA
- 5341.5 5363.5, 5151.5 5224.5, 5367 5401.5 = 2.9 AA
